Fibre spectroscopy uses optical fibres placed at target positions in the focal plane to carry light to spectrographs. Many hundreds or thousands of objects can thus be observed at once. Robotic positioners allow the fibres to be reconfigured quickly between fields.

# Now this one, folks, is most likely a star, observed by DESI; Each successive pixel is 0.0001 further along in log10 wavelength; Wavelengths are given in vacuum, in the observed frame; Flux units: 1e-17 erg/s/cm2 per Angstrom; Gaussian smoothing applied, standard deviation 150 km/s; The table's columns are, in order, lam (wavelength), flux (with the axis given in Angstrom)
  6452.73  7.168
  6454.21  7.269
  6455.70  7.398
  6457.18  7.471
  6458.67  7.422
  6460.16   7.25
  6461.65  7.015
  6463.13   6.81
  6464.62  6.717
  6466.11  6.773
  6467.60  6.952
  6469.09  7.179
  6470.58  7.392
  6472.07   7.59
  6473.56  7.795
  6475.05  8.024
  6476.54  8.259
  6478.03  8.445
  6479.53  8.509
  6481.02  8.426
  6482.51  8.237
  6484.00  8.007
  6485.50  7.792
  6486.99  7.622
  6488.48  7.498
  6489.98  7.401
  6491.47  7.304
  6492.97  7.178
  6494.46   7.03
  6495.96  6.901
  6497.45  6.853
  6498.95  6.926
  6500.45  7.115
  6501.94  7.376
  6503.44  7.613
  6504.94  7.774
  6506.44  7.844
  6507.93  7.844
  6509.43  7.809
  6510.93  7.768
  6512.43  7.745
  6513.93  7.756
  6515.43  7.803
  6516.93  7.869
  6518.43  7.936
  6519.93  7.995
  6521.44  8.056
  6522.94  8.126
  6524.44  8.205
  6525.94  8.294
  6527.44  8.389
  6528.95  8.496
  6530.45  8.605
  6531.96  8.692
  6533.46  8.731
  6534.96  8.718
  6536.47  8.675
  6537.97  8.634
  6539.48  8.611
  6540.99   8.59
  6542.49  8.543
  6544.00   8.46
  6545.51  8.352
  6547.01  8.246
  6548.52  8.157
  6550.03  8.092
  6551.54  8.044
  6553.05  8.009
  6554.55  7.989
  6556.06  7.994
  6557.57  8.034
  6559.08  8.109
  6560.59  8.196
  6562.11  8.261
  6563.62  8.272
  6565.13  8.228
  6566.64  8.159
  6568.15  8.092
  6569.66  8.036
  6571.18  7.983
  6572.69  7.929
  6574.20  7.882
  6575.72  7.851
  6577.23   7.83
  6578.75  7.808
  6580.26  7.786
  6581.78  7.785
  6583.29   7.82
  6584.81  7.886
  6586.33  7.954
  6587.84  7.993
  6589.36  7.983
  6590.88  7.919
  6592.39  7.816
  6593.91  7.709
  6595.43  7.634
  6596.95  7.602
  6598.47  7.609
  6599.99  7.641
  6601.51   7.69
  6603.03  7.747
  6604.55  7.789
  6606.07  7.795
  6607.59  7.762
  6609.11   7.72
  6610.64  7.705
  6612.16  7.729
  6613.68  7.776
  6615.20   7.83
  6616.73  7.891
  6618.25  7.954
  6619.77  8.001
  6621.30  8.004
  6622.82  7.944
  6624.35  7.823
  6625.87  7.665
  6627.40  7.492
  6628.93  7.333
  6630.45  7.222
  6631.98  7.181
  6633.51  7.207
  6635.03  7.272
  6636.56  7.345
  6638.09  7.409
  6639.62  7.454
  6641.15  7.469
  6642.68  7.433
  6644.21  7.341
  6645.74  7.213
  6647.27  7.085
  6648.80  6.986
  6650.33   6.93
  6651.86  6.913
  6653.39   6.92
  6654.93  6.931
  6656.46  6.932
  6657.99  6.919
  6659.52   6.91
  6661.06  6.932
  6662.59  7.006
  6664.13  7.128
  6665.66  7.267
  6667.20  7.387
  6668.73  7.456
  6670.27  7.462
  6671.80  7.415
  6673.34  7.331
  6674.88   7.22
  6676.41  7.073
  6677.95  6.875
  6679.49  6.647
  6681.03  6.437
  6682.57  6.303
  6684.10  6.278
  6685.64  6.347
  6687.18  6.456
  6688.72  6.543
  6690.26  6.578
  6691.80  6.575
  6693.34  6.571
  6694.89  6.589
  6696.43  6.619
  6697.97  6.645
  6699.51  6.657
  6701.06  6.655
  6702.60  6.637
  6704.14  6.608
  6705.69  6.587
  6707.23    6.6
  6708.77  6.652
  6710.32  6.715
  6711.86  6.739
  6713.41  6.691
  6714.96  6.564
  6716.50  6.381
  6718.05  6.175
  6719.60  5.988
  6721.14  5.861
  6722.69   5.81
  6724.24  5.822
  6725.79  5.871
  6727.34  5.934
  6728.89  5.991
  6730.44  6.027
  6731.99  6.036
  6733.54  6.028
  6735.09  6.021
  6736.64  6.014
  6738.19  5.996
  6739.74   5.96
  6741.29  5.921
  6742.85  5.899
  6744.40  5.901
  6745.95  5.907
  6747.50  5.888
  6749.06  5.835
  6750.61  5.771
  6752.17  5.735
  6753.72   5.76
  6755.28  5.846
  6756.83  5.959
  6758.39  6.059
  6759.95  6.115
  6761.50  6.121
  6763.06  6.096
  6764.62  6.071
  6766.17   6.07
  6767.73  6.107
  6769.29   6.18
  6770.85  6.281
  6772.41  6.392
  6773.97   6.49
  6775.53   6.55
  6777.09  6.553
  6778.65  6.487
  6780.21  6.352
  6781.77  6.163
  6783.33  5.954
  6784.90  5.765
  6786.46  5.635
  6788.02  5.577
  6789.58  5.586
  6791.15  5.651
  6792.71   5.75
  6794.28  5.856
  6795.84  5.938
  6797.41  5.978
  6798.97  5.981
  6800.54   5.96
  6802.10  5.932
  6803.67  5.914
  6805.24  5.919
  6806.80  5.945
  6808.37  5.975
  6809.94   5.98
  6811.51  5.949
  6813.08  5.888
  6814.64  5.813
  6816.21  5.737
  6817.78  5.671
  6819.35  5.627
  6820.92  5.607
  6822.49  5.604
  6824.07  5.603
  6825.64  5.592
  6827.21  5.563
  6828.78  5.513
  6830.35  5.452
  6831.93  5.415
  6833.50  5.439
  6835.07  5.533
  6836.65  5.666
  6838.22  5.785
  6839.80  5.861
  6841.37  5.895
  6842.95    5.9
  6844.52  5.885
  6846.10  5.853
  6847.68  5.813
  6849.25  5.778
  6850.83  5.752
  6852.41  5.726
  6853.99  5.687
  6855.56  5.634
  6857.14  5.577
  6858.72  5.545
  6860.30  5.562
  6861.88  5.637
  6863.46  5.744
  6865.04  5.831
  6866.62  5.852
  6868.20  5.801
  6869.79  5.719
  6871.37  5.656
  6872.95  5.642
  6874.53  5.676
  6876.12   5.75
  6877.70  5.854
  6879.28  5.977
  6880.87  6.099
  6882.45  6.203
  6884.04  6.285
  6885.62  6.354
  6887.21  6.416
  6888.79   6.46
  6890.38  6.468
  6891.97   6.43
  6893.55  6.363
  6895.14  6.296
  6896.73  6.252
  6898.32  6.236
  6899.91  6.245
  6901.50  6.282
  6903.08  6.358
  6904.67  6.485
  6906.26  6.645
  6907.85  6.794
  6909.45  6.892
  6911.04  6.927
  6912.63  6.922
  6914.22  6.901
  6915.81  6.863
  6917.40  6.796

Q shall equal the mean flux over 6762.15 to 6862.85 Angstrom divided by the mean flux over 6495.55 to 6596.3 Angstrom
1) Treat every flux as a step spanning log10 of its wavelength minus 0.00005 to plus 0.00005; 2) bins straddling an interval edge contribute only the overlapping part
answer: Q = 0.73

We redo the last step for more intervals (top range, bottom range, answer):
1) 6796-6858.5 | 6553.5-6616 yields 0.73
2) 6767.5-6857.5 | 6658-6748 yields 0.90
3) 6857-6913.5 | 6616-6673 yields 0.84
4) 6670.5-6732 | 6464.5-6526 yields 0.85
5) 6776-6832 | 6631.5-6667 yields 0.82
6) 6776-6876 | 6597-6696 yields 0.80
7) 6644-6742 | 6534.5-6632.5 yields 0.83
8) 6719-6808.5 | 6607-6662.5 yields 0.81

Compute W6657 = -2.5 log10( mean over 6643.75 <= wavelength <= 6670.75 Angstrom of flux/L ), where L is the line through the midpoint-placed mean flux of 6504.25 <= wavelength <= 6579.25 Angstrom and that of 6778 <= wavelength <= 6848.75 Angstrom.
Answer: 0.01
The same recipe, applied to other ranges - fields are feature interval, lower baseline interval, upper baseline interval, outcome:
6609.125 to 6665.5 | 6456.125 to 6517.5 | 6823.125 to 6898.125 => -0.08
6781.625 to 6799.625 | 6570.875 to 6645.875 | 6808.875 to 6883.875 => 0.07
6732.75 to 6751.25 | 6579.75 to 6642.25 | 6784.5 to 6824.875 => 0.08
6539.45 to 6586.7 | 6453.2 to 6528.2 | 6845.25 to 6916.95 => -0.11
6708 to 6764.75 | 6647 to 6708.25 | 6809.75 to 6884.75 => 0.07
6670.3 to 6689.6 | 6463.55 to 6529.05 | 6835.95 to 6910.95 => 0.02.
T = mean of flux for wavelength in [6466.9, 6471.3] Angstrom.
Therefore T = 7.17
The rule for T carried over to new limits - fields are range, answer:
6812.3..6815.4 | 5.87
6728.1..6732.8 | 6.02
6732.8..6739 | 6.02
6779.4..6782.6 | 6.26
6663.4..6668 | 7.27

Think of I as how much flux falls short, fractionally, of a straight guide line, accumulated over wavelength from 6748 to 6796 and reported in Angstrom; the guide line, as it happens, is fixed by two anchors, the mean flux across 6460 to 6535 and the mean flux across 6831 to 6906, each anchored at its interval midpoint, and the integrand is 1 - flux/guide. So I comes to 2.8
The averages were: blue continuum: 7.73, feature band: 6.02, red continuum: 5.93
